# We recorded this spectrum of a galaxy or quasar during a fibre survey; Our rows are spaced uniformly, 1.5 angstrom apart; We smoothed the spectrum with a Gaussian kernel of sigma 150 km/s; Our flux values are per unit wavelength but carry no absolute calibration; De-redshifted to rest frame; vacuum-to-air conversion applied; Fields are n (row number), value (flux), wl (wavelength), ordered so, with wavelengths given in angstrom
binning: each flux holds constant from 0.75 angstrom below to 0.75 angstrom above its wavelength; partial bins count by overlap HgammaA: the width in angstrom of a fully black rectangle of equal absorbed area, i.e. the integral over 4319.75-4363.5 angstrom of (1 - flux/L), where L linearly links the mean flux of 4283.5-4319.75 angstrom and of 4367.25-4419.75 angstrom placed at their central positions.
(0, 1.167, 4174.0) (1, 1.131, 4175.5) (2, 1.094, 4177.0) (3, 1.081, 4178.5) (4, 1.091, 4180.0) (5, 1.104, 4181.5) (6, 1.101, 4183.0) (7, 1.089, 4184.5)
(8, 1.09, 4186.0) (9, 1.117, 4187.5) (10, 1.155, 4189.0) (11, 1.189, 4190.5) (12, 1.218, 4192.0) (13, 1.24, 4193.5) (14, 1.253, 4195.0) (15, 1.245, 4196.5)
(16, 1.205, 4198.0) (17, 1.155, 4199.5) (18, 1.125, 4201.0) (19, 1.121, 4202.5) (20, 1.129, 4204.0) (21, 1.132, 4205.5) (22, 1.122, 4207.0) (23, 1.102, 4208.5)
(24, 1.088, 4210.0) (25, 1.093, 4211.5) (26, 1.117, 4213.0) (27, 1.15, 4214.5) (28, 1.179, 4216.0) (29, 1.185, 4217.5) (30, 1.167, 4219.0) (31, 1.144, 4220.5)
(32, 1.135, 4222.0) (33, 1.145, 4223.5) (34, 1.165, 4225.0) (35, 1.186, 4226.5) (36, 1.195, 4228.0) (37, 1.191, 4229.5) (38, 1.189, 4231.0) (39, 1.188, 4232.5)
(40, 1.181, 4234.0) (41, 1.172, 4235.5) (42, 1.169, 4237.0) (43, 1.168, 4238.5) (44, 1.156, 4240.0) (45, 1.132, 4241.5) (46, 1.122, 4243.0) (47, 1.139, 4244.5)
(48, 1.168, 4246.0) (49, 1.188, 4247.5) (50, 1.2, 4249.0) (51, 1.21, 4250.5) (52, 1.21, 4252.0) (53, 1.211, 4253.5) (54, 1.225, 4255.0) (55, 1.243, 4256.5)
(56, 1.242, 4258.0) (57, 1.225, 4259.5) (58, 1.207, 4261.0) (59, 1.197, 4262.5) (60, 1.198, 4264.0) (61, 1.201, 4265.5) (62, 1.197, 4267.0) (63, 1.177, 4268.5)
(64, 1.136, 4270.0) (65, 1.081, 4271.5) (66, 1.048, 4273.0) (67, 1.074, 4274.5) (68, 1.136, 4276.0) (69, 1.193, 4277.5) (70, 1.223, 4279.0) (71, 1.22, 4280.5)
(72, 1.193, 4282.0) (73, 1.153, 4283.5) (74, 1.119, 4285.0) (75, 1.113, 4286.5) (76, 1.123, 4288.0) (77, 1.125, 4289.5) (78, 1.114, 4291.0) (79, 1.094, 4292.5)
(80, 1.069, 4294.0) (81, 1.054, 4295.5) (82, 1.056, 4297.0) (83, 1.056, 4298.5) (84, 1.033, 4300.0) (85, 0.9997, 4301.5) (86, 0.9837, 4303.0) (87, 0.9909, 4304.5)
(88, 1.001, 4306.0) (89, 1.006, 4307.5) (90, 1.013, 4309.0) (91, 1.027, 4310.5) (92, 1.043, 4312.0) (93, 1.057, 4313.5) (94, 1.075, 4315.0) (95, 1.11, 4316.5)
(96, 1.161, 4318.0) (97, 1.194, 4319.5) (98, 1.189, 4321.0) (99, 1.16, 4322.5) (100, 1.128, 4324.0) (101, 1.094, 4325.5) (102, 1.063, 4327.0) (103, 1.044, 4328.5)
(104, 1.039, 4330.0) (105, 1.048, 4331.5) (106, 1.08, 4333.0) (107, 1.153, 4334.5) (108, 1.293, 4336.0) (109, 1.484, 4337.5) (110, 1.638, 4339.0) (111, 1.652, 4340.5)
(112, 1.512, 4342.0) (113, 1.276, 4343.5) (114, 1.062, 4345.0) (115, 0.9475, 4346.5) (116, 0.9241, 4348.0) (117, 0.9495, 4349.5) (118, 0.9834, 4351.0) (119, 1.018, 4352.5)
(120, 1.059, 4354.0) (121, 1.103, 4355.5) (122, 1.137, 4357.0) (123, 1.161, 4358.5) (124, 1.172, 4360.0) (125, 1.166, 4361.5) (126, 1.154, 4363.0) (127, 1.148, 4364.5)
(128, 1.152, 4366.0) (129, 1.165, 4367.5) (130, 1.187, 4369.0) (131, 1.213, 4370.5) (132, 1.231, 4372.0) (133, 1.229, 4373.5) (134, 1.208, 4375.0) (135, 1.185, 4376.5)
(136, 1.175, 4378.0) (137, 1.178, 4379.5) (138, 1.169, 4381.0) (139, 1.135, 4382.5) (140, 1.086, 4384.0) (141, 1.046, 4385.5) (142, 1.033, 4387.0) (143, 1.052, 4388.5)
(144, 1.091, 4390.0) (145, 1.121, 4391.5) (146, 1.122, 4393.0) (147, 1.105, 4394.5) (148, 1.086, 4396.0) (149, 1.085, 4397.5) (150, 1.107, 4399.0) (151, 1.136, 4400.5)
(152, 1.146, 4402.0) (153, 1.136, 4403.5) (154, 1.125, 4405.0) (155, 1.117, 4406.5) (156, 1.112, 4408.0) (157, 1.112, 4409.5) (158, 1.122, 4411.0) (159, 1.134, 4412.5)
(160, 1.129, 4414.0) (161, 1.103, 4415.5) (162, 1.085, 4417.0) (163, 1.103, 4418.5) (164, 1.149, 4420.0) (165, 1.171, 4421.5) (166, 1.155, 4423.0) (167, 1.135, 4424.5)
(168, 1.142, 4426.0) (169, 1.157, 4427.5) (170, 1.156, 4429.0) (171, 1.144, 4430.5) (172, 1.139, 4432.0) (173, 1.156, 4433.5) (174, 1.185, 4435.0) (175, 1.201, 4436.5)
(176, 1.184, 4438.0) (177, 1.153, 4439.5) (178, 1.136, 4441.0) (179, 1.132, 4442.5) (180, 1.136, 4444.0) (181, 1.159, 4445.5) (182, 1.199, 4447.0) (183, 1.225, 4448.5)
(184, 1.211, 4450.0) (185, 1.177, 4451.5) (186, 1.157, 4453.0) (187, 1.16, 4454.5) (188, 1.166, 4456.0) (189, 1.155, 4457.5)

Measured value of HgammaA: -2.7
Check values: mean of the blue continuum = 1.07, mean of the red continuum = 1.13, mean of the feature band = 1.16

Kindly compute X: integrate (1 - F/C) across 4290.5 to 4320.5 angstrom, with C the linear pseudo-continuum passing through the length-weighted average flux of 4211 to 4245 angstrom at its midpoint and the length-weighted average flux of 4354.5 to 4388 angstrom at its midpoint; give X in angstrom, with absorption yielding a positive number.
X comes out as 2.6 angstrom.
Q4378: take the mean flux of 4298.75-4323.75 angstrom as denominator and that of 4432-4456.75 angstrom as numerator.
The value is 1.10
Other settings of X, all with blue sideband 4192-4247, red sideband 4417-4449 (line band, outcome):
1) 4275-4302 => 1.01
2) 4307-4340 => 0.36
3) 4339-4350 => -0.64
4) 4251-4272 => -0.69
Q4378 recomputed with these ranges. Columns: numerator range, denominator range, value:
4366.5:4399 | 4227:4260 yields 0.96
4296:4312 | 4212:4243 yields 0.87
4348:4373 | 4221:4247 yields 0.96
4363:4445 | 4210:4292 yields 0.98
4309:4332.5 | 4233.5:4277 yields 0.93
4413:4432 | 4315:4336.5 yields 1.01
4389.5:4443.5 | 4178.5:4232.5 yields 0.98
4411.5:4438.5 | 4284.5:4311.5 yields 1.09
